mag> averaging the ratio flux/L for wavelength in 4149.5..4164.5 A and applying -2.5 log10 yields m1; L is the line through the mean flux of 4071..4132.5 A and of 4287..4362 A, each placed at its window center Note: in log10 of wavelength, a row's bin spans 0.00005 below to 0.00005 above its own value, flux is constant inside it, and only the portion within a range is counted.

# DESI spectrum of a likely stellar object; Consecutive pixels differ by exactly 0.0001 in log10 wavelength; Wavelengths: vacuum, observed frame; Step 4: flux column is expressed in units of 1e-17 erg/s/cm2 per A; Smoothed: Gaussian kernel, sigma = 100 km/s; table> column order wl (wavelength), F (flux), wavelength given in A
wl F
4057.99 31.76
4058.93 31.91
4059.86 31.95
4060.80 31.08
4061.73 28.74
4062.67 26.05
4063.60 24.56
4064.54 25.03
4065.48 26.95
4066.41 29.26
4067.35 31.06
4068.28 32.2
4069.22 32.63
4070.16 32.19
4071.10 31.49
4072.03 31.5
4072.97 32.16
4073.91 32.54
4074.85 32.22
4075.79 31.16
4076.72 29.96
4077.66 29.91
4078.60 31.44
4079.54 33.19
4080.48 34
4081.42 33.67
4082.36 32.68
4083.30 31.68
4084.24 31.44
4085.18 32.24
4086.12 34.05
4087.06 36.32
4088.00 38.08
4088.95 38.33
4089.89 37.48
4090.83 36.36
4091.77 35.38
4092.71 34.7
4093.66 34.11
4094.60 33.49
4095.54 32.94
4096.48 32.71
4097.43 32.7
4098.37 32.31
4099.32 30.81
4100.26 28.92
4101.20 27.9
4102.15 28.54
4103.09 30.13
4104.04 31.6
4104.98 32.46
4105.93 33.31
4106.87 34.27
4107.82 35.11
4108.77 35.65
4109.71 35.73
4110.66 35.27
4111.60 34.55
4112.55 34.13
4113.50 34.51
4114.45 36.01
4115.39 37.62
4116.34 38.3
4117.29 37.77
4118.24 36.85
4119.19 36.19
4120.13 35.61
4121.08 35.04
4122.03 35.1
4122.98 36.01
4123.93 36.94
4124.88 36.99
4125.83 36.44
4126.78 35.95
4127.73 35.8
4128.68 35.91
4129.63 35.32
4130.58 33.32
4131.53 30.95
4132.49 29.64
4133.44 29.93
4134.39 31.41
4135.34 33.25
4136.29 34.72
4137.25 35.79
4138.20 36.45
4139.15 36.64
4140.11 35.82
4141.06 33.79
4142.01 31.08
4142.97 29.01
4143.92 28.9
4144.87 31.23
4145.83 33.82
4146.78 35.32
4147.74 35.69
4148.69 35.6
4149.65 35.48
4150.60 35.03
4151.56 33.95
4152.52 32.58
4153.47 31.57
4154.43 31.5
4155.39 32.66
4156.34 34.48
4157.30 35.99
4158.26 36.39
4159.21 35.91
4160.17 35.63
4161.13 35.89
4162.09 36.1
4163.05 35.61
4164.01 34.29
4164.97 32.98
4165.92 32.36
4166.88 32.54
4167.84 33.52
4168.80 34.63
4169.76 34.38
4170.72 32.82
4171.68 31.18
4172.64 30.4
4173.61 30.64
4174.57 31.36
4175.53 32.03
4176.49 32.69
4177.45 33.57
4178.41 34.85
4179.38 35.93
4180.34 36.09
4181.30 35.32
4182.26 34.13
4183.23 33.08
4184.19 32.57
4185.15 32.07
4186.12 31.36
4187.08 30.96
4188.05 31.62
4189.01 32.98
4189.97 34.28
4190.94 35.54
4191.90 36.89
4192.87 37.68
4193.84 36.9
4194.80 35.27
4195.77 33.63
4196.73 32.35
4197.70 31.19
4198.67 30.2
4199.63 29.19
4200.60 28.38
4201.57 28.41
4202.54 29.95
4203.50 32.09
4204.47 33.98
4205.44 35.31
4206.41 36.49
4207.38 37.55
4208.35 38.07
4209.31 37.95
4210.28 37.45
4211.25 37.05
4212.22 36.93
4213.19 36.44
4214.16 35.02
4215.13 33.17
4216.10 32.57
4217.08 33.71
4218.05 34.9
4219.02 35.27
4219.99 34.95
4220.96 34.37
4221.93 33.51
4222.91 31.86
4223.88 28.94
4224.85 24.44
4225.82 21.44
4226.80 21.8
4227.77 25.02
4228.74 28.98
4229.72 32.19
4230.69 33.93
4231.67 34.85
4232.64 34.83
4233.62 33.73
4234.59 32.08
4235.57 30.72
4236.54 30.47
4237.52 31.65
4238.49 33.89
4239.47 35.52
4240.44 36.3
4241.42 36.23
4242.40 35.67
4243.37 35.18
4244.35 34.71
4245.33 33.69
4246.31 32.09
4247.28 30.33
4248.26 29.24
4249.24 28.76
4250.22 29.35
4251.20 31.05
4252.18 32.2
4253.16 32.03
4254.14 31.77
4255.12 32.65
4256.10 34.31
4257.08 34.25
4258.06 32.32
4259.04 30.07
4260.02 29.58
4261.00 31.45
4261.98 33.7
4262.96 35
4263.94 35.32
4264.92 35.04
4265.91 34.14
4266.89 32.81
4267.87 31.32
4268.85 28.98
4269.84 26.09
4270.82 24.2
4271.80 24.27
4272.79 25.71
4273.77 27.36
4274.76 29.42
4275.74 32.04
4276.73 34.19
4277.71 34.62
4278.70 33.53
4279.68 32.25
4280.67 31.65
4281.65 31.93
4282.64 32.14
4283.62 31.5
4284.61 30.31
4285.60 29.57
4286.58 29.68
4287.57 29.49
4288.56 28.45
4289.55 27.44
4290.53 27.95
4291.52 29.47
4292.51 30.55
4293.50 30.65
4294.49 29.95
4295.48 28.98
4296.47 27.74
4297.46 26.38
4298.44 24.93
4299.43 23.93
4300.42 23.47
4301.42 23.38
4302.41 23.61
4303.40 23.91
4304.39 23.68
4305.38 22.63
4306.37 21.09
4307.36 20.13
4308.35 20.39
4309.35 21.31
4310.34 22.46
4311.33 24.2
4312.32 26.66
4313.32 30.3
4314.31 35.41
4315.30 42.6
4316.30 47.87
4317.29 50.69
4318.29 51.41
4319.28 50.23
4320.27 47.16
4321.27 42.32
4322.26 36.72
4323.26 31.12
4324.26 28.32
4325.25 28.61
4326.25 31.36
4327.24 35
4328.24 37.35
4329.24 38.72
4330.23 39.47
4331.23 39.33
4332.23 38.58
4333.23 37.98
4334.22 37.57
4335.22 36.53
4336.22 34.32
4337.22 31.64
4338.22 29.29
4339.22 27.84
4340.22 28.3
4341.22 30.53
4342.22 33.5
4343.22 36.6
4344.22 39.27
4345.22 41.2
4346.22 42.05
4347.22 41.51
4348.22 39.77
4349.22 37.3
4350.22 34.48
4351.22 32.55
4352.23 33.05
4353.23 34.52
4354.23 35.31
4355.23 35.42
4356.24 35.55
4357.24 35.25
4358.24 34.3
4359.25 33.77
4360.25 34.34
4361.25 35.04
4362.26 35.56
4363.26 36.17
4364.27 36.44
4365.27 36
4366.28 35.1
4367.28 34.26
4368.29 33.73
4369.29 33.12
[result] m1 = -0.03 mag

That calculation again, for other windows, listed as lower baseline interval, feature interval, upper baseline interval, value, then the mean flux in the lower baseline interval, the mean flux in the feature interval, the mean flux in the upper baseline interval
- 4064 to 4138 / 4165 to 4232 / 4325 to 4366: 0.04 mag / 33.5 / 32.9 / 35.4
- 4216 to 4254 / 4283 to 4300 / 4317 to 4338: 0.24 mag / 31.8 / 28.7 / 38.1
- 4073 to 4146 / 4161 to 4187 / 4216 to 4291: -0.02 mag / 33.8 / 33.4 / 31.4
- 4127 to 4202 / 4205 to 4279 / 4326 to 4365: 0.07 mag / 33.5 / 32.3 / 35.6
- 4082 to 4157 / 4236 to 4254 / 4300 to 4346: 0.03 mag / 34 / 32.7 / 33.2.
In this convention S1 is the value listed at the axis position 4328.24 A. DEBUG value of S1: 37.35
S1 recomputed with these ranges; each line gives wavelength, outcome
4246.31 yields 32.09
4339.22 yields 27.84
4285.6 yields 29.57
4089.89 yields 37.48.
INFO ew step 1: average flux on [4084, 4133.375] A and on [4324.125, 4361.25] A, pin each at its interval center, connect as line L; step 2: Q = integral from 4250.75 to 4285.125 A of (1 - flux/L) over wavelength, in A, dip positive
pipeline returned 3.5 A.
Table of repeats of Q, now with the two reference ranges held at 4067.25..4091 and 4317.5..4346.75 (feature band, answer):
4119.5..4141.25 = -0.5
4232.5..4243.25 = 0.5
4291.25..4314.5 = 7.0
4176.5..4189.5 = 0.4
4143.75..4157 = 0.2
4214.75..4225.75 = 1.0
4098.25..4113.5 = 0.4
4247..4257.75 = 1.2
